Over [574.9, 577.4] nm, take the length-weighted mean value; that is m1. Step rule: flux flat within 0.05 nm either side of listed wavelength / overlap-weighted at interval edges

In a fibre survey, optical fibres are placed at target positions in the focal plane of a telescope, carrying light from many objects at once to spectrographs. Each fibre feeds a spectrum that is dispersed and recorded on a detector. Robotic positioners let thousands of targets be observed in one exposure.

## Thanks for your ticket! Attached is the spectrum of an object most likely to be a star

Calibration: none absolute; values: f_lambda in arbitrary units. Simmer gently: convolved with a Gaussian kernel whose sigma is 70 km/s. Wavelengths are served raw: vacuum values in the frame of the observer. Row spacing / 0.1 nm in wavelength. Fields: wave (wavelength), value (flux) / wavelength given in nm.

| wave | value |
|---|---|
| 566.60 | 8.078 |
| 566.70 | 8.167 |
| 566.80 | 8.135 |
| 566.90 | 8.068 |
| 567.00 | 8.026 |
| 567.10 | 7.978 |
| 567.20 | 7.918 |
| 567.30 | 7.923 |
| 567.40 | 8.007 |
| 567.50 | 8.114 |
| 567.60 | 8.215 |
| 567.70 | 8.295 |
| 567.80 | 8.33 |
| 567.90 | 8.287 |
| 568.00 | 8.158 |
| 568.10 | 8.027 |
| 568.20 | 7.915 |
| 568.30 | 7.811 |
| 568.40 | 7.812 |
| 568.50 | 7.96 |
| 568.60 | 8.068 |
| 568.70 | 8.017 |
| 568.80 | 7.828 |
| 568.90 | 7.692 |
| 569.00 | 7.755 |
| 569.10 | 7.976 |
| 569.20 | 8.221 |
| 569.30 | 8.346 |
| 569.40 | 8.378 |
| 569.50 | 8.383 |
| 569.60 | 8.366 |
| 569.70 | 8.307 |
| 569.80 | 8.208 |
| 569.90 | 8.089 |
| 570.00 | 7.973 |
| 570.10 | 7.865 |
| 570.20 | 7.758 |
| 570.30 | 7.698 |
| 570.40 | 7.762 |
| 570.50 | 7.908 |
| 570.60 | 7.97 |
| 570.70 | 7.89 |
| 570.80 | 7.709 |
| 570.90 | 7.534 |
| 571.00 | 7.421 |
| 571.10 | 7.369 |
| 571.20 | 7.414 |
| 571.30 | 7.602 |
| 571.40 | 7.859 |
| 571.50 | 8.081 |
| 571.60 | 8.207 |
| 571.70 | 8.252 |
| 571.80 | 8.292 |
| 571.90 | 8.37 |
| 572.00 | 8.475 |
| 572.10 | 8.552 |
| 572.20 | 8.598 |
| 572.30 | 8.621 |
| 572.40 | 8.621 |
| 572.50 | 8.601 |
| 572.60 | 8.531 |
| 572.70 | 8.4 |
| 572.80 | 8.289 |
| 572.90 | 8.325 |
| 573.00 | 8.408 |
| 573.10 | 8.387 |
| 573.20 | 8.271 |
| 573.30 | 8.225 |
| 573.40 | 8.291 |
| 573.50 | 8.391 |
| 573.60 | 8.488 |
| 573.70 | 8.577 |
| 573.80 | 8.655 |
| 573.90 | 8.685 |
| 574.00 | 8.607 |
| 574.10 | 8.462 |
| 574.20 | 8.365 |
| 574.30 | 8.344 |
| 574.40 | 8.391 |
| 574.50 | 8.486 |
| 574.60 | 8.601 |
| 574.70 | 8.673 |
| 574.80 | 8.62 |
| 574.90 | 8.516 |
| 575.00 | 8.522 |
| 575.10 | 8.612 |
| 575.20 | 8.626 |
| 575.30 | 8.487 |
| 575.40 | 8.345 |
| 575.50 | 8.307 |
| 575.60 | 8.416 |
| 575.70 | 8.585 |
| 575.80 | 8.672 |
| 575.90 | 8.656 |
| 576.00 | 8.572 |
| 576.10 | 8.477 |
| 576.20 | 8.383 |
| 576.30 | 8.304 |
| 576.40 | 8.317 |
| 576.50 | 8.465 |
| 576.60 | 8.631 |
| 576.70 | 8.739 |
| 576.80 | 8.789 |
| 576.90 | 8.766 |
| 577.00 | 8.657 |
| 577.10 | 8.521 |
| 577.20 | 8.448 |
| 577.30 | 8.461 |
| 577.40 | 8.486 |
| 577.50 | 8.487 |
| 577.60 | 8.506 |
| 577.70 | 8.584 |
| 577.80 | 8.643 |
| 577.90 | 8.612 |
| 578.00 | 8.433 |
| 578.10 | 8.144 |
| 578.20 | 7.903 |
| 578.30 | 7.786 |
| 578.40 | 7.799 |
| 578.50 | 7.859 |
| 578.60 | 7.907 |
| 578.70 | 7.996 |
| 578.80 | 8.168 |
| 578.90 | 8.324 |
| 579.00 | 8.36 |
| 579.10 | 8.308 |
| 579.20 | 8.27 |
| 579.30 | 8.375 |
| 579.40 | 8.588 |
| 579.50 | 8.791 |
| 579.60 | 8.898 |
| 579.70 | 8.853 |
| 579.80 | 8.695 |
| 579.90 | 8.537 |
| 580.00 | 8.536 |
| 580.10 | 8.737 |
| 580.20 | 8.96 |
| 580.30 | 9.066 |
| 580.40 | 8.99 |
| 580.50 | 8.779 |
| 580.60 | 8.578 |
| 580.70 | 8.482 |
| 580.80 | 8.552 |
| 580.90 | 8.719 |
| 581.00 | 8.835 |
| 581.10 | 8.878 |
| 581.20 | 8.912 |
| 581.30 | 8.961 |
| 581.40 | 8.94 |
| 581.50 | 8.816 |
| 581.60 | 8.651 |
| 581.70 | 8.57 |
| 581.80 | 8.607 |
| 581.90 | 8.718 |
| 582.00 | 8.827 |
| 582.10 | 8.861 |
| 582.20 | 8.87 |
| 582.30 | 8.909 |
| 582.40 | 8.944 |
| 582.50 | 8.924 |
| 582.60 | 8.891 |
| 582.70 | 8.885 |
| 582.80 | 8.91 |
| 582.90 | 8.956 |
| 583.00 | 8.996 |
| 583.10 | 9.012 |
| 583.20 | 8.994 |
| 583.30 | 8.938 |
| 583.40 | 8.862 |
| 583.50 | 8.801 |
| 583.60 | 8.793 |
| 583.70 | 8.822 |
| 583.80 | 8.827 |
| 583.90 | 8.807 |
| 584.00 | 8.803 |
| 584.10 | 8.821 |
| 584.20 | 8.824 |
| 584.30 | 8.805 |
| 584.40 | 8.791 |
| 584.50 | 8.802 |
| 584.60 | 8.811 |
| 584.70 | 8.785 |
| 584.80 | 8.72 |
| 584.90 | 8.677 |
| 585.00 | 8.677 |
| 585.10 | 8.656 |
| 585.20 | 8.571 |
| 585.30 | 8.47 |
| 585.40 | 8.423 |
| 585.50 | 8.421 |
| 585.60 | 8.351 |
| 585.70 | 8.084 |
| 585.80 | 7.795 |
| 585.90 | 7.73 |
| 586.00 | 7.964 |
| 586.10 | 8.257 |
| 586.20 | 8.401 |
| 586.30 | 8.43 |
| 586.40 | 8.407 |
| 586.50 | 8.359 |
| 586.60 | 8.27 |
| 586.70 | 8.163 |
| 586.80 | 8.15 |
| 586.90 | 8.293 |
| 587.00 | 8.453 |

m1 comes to 8.53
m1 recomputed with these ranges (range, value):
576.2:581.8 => 8.53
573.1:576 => 8.5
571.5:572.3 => 8.39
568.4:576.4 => 8.25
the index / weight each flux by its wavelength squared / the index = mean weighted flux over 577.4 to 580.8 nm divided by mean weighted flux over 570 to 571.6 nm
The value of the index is 1.12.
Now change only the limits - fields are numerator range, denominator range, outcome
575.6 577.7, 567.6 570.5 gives 1.09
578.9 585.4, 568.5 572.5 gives 1.13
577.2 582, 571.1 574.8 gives 1.04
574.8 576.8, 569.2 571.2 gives 1.09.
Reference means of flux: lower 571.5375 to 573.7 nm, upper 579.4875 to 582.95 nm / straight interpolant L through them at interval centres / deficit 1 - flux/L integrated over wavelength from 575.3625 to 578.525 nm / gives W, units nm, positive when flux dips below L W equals 0.06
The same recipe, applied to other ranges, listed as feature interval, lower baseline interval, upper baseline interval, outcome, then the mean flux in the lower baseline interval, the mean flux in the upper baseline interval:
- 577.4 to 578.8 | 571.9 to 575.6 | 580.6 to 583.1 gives 0.072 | 8.48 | 8.82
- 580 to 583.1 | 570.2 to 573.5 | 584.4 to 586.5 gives -0.179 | 8.12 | 8.43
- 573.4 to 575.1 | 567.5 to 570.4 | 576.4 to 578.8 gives -0.056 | 8.06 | 8.37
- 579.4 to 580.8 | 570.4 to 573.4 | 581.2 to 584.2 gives -0.011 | 8.14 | 8.85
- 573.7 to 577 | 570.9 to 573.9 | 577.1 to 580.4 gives -0.078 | 8.26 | 8.43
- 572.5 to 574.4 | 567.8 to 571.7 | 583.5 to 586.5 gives -0.080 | 7.95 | 8.54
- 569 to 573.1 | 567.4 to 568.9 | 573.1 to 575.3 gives 0.072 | 8.05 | 8.49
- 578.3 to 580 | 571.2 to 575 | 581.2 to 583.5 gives 0.070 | 8.4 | 8.87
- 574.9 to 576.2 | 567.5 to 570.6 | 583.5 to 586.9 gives -0.045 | 8.05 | 8.51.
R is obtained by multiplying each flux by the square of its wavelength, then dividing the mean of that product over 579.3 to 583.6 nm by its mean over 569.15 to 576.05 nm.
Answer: 1.10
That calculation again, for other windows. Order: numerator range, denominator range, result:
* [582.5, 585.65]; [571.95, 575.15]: 1.07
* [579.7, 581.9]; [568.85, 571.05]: 1.14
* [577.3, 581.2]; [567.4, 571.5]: 1.10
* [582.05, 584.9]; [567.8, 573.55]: 1.14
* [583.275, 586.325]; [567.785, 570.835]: 1.13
